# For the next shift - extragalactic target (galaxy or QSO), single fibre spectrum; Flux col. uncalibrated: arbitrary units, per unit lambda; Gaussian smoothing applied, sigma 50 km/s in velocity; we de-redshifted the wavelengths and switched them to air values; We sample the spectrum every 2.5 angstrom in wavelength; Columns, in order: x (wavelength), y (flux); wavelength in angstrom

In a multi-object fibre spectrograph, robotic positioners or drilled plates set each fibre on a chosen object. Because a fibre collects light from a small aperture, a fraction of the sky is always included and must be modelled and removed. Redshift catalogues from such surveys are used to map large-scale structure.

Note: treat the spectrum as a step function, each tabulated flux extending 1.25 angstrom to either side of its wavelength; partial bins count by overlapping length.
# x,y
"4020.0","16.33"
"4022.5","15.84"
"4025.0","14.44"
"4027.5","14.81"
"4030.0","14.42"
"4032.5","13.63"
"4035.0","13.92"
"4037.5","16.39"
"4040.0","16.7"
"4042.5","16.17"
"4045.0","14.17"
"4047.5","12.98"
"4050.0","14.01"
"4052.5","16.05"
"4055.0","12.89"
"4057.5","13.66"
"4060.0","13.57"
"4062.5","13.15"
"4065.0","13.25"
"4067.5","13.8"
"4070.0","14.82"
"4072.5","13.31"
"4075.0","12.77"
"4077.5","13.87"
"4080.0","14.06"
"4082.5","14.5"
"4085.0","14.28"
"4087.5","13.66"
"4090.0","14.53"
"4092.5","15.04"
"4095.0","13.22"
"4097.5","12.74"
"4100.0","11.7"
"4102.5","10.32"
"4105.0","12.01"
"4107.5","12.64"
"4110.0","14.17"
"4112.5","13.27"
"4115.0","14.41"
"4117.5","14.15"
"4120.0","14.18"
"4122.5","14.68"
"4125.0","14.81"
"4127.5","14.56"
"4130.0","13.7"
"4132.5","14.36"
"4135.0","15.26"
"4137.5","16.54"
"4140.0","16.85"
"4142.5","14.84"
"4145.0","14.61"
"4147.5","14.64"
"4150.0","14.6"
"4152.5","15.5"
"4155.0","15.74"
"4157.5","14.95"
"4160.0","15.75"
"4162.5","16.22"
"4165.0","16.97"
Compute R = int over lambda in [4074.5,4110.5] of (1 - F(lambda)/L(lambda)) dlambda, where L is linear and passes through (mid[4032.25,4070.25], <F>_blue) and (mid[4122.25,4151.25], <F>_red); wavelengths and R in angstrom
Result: 3.29 angstrom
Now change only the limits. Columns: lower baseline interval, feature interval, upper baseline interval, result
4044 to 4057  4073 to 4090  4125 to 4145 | 0.62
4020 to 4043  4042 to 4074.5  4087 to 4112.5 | 0.94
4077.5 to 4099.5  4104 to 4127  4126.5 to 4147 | 1.13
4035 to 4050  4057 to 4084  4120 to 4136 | 2.13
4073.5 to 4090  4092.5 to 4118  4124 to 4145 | 2.65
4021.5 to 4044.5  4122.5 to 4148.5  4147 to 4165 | 0.70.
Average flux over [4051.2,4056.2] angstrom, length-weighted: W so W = 14.5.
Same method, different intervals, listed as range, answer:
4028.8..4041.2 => 15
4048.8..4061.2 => 14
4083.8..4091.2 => 14.2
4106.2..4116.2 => 13.6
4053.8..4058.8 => 13.3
